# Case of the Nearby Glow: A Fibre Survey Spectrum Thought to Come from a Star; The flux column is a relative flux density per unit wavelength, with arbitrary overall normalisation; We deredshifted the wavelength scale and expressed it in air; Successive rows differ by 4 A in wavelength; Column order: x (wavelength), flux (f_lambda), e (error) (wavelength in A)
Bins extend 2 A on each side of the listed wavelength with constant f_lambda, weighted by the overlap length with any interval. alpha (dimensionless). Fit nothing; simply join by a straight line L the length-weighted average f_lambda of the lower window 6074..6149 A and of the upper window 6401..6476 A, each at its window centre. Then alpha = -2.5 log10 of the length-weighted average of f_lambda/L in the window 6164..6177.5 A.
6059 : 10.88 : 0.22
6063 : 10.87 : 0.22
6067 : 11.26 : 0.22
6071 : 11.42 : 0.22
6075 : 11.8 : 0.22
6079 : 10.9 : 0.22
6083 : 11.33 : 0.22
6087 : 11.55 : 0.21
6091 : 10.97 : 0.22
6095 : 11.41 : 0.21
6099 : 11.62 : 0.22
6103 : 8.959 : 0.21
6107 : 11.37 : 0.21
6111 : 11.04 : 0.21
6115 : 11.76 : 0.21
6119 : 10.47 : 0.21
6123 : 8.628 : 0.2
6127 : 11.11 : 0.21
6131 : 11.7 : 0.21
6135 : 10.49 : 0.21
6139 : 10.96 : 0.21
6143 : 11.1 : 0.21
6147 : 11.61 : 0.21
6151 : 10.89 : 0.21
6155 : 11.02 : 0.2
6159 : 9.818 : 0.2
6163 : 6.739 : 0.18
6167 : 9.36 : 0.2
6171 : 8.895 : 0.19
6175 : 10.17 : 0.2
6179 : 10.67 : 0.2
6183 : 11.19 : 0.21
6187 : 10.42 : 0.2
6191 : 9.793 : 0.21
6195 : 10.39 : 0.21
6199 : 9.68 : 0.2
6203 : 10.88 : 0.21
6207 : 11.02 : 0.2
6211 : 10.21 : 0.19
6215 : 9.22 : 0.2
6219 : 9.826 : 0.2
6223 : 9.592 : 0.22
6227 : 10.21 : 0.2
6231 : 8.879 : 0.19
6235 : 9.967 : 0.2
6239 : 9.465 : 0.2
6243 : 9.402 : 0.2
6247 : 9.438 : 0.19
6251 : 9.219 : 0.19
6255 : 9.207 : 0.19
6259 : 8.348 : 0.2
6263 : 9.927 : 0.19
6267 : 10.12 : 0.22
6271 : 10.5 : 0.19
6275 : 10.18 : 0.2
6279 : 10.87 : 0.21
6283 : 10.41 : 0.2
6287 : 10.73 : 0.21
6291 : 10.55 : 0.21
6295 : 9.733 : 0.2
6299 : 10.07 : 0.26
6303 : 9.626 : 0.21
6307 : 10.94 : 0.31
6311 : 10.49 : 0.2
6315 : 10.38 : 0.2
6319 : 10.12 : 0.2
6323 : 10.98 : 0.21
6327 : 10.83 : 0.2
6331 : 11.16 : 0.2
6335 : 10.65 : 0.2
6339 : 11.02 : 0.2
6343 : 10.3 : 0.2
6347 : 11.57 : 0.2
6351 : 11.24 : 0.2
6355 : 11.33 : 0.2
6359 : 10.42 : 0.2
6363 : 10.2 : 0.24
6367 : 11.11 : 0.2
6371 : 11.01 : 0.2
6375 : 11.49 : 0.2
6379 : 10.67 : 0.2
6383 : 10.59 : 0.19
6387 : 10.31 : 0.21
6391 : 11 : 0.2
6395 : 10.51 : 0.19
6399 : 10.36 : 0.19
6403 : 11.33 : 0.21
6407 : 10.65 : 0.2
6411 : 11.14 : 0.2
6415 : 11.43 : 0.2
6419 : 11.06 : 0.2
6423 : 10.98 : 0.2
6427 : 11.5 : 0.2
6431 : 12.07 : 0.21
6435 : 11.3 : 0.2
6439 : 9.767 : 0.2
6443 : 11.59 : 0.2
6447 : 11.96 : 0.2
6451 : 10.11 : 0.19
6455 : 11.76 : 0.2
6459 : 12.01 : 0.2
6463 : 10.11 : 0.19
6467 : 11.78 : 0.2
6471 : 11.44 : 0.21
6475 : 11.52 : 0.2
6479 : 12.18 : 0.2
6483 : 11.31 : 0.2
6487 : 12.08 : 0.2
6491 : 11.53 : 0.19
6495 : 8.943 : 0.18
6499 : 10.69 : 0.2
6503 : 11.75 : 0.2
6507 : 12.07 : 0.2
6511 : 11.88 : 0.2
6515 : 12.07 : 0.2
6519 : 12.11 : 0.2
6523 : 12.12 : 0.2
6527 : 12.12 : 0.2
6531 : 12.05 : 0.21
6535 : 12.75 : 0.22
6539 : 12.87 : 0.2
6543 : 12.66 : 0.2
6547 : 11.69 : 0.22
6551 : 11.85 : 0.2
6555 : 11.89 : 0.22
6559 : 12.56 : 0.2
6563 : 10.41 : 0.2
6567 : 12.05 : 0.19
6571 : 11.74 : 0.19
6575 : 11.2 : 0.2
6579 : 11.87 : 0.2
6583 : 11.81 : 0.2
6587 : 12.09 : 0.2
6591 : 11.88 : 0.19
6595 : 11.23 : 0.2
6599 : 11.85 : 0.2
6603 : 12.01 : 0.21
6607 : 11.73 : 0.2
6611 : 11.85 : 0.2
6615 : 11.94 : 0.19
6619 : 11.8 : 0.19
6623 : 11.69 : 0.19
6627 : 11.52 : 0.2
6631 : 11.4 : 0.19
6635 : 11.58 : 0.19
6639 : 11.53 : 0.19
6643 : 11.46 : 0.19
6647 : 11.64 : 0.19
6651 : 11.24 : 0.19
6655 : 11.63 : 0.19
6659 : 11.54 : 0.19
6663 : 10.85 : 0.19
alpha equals 0.18 mag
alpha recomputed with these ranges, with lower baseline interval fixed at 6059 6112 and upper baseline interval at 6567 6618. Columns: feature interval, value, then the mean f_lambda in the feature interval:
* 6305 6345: 0.072 mag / 10.7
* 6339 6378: 0.049 mag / 11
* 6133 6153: 0.017 mag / 11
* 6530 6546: -0.076 mag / 12.6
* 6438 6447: 0.049 mag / 11.1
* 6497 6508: 0.020 mag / 11.5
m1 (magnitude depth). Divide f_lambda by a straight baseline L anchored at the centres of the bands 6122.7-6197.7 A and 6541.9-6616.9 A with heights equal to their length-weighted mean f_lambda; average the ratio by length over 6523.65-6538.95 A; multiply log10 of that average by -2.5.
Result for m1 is -0.07 mag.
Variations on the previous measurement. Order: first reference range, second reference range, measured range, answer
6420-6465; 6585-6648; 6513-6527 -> -0.06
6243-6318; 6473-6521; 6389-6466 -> -0.01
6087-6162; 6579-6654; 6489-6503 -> 0.09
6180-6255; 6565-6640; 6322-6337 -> -0.05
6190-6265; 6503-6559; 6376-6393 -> 0.03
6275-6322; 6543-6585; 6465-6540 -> -0.03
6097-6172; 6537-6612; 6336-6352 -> 0.01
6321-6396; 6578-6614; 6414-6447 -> -0.01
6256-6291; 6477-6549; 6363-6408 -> 0.01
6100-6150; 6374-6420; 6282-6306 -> 0.06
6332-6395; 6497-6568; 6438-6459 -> 0.02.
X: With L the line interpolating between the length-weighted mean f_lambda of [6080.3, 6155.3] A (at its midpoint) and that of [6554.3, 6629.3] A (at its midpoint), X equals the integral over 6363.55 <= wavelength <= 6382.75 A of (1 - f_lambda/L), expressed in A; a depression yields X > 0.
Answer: 0.70 A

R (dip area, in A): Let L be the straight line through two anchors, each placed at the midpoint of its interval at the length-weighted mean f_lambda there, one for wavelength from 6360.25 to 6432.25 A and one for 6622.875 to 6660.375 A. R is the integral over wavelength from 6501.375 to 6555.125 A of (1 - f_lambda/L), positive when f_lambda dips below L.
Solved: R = -4.3 A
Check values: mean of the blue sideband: 11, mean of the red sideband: 11.5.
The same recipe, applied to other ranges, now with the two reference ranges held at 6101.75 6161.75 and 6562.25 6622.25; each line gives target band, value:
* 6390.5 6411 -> 0.92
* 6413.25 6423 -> 0.13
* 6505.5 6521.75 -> -0.68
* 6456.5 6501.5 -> 0.88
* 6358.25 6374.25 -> 0.65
